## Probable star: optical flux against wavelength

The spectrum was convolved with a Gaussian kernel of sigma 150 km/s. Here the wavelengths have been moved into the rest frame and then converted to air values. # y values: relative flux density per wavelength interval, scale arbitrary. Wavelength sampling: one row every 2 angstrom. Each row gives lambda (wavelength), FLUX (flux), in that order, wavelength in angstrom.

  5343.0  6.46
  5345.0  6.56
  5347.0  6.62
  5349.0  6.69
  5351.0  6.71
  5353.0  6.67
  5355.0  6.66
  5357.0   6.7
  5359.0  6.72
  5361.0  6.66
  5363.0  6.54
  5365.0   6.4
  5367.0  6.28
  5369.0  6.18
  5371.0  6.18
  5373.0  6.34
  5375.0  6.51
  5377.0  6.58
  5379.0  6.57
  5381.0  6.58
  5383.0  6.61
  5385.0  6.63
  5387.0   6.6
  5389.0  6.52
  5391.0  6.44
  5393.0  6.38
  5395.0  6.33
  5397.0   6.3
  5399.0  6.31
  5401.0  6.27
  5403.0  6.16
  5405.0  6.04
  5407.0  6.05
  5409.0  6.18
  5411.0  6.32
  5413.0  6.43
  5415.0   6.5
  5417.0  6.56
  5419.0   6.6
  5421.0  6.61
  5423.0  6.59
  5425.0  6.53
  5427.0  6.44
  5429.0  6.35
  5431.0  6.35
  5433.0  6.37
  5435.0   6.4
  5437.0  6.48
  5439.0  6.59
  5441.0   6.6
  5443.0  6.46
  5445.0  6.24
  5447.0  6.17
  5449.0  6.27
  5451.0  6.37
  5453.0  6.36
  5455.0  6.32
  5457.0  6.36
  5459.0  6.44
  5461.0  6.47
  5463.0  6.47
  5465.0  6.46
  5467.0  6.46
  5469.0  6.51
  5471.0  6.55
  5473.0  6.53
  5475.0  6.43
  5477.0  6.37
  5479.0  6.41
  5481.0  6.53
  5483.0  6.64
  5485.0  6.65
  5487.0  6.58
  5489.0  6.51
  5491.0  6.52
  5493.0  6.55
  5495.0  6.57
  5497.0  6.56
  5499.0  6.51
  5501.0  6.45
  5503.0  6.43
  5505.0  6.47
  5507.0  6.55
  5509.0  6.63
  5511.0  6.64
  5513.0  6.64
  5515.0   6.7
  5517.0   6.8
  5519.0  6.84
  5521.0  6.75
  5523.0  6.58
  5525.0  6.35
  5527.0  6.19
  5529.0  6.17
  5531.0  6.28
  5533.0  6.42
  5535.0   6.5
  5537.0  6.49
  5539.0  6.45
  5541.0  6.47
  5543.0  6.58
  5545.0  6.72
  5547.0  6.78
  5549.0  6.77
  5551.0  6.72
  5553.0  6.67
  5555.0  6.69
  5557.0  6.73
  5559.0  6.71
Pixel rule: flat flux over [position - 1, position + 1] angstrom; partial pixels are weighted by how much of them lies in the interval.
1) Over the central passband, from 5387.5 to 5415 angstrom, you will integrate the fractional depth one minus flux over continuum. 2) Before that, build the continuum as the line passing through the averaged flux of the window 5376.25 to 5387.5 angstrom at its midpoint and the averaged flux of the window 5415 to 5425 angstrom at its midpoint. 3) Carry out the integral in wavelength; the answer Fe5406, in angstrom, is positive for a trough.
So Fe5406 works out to 1.2 angstrom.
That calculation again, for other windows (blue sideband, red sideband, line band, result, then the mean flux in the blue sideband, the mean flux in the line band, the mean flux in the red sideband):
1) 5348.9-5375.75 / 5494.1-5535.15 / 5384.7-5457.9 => 1.4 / 6.51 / 6.39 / 6.53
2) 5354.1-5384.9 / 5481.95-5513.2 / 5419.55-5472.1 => 0.8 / 6.5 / 6.43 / 6.55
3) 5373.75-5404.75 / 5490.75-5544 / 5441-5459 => 0.4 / 6.44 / 6.34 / 6.52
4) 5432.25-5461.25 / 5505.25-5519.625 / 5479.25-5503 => 0.1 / 6.39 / 6.54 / 6.67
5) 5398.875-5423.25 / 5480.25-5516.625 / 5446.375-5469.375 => 0.3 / 6.35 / 6.39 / 6.57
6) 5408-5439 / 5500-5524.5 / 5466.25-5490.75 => 0.1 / 6.45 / 6.51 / 6.62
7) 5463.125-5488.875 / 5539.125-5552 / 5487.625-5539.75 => 0.5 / 6.51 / 6.52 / 6.66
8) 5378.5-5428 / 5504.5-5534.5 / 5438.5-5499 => 0.2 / 6.42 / 6.46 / 6.53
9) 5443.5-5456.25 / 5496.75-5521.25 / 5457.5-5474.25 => -0.3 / 6.3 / 6.48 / 6.61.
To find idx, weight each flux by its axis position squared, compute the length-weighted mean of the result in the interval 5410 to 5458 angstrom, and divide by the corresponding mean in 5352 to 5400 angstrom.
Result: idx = 1.01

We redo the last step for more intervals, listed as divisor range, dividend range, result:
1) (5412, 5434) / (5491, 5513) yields 1.04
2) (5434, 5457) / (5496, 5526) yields 1.06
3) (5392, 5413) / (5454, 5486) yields 1.06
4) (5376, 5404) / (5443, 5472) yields 1.02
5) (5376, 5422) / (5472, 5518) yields 1.06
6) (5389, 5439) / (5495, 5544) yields 1.06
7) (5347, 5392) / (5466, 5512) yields 1.04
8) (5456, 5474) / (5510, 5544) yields 1.03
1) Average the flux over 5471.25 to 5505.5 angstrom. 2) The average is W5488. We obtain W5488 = 6.51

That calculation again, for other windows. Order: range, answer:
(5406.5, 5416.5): 6.32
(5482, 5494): 6.58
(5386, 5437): 6.39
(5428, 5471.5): 6.41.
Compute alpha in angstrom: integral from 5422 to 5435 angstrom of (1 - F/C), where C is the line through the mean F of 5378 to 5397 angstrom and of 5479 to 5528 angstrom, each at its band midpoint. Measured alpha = 0.2 angstrom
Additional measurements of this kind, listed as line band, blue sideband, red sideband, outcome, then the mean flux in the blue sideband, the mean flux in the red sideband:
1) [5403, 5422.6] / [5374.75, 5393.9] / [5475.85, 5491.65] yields 0.53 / 6.54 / 6.53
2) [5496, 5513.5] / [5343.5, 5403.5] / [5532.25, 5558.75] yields 0.13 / 6.49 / 6.62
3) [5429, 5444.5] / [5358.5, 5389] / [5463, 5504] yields 0.12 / 6.49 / 6.51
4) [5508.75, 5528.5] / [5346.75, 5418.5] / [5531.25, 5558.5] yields -0.06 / 6.45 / 6.61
